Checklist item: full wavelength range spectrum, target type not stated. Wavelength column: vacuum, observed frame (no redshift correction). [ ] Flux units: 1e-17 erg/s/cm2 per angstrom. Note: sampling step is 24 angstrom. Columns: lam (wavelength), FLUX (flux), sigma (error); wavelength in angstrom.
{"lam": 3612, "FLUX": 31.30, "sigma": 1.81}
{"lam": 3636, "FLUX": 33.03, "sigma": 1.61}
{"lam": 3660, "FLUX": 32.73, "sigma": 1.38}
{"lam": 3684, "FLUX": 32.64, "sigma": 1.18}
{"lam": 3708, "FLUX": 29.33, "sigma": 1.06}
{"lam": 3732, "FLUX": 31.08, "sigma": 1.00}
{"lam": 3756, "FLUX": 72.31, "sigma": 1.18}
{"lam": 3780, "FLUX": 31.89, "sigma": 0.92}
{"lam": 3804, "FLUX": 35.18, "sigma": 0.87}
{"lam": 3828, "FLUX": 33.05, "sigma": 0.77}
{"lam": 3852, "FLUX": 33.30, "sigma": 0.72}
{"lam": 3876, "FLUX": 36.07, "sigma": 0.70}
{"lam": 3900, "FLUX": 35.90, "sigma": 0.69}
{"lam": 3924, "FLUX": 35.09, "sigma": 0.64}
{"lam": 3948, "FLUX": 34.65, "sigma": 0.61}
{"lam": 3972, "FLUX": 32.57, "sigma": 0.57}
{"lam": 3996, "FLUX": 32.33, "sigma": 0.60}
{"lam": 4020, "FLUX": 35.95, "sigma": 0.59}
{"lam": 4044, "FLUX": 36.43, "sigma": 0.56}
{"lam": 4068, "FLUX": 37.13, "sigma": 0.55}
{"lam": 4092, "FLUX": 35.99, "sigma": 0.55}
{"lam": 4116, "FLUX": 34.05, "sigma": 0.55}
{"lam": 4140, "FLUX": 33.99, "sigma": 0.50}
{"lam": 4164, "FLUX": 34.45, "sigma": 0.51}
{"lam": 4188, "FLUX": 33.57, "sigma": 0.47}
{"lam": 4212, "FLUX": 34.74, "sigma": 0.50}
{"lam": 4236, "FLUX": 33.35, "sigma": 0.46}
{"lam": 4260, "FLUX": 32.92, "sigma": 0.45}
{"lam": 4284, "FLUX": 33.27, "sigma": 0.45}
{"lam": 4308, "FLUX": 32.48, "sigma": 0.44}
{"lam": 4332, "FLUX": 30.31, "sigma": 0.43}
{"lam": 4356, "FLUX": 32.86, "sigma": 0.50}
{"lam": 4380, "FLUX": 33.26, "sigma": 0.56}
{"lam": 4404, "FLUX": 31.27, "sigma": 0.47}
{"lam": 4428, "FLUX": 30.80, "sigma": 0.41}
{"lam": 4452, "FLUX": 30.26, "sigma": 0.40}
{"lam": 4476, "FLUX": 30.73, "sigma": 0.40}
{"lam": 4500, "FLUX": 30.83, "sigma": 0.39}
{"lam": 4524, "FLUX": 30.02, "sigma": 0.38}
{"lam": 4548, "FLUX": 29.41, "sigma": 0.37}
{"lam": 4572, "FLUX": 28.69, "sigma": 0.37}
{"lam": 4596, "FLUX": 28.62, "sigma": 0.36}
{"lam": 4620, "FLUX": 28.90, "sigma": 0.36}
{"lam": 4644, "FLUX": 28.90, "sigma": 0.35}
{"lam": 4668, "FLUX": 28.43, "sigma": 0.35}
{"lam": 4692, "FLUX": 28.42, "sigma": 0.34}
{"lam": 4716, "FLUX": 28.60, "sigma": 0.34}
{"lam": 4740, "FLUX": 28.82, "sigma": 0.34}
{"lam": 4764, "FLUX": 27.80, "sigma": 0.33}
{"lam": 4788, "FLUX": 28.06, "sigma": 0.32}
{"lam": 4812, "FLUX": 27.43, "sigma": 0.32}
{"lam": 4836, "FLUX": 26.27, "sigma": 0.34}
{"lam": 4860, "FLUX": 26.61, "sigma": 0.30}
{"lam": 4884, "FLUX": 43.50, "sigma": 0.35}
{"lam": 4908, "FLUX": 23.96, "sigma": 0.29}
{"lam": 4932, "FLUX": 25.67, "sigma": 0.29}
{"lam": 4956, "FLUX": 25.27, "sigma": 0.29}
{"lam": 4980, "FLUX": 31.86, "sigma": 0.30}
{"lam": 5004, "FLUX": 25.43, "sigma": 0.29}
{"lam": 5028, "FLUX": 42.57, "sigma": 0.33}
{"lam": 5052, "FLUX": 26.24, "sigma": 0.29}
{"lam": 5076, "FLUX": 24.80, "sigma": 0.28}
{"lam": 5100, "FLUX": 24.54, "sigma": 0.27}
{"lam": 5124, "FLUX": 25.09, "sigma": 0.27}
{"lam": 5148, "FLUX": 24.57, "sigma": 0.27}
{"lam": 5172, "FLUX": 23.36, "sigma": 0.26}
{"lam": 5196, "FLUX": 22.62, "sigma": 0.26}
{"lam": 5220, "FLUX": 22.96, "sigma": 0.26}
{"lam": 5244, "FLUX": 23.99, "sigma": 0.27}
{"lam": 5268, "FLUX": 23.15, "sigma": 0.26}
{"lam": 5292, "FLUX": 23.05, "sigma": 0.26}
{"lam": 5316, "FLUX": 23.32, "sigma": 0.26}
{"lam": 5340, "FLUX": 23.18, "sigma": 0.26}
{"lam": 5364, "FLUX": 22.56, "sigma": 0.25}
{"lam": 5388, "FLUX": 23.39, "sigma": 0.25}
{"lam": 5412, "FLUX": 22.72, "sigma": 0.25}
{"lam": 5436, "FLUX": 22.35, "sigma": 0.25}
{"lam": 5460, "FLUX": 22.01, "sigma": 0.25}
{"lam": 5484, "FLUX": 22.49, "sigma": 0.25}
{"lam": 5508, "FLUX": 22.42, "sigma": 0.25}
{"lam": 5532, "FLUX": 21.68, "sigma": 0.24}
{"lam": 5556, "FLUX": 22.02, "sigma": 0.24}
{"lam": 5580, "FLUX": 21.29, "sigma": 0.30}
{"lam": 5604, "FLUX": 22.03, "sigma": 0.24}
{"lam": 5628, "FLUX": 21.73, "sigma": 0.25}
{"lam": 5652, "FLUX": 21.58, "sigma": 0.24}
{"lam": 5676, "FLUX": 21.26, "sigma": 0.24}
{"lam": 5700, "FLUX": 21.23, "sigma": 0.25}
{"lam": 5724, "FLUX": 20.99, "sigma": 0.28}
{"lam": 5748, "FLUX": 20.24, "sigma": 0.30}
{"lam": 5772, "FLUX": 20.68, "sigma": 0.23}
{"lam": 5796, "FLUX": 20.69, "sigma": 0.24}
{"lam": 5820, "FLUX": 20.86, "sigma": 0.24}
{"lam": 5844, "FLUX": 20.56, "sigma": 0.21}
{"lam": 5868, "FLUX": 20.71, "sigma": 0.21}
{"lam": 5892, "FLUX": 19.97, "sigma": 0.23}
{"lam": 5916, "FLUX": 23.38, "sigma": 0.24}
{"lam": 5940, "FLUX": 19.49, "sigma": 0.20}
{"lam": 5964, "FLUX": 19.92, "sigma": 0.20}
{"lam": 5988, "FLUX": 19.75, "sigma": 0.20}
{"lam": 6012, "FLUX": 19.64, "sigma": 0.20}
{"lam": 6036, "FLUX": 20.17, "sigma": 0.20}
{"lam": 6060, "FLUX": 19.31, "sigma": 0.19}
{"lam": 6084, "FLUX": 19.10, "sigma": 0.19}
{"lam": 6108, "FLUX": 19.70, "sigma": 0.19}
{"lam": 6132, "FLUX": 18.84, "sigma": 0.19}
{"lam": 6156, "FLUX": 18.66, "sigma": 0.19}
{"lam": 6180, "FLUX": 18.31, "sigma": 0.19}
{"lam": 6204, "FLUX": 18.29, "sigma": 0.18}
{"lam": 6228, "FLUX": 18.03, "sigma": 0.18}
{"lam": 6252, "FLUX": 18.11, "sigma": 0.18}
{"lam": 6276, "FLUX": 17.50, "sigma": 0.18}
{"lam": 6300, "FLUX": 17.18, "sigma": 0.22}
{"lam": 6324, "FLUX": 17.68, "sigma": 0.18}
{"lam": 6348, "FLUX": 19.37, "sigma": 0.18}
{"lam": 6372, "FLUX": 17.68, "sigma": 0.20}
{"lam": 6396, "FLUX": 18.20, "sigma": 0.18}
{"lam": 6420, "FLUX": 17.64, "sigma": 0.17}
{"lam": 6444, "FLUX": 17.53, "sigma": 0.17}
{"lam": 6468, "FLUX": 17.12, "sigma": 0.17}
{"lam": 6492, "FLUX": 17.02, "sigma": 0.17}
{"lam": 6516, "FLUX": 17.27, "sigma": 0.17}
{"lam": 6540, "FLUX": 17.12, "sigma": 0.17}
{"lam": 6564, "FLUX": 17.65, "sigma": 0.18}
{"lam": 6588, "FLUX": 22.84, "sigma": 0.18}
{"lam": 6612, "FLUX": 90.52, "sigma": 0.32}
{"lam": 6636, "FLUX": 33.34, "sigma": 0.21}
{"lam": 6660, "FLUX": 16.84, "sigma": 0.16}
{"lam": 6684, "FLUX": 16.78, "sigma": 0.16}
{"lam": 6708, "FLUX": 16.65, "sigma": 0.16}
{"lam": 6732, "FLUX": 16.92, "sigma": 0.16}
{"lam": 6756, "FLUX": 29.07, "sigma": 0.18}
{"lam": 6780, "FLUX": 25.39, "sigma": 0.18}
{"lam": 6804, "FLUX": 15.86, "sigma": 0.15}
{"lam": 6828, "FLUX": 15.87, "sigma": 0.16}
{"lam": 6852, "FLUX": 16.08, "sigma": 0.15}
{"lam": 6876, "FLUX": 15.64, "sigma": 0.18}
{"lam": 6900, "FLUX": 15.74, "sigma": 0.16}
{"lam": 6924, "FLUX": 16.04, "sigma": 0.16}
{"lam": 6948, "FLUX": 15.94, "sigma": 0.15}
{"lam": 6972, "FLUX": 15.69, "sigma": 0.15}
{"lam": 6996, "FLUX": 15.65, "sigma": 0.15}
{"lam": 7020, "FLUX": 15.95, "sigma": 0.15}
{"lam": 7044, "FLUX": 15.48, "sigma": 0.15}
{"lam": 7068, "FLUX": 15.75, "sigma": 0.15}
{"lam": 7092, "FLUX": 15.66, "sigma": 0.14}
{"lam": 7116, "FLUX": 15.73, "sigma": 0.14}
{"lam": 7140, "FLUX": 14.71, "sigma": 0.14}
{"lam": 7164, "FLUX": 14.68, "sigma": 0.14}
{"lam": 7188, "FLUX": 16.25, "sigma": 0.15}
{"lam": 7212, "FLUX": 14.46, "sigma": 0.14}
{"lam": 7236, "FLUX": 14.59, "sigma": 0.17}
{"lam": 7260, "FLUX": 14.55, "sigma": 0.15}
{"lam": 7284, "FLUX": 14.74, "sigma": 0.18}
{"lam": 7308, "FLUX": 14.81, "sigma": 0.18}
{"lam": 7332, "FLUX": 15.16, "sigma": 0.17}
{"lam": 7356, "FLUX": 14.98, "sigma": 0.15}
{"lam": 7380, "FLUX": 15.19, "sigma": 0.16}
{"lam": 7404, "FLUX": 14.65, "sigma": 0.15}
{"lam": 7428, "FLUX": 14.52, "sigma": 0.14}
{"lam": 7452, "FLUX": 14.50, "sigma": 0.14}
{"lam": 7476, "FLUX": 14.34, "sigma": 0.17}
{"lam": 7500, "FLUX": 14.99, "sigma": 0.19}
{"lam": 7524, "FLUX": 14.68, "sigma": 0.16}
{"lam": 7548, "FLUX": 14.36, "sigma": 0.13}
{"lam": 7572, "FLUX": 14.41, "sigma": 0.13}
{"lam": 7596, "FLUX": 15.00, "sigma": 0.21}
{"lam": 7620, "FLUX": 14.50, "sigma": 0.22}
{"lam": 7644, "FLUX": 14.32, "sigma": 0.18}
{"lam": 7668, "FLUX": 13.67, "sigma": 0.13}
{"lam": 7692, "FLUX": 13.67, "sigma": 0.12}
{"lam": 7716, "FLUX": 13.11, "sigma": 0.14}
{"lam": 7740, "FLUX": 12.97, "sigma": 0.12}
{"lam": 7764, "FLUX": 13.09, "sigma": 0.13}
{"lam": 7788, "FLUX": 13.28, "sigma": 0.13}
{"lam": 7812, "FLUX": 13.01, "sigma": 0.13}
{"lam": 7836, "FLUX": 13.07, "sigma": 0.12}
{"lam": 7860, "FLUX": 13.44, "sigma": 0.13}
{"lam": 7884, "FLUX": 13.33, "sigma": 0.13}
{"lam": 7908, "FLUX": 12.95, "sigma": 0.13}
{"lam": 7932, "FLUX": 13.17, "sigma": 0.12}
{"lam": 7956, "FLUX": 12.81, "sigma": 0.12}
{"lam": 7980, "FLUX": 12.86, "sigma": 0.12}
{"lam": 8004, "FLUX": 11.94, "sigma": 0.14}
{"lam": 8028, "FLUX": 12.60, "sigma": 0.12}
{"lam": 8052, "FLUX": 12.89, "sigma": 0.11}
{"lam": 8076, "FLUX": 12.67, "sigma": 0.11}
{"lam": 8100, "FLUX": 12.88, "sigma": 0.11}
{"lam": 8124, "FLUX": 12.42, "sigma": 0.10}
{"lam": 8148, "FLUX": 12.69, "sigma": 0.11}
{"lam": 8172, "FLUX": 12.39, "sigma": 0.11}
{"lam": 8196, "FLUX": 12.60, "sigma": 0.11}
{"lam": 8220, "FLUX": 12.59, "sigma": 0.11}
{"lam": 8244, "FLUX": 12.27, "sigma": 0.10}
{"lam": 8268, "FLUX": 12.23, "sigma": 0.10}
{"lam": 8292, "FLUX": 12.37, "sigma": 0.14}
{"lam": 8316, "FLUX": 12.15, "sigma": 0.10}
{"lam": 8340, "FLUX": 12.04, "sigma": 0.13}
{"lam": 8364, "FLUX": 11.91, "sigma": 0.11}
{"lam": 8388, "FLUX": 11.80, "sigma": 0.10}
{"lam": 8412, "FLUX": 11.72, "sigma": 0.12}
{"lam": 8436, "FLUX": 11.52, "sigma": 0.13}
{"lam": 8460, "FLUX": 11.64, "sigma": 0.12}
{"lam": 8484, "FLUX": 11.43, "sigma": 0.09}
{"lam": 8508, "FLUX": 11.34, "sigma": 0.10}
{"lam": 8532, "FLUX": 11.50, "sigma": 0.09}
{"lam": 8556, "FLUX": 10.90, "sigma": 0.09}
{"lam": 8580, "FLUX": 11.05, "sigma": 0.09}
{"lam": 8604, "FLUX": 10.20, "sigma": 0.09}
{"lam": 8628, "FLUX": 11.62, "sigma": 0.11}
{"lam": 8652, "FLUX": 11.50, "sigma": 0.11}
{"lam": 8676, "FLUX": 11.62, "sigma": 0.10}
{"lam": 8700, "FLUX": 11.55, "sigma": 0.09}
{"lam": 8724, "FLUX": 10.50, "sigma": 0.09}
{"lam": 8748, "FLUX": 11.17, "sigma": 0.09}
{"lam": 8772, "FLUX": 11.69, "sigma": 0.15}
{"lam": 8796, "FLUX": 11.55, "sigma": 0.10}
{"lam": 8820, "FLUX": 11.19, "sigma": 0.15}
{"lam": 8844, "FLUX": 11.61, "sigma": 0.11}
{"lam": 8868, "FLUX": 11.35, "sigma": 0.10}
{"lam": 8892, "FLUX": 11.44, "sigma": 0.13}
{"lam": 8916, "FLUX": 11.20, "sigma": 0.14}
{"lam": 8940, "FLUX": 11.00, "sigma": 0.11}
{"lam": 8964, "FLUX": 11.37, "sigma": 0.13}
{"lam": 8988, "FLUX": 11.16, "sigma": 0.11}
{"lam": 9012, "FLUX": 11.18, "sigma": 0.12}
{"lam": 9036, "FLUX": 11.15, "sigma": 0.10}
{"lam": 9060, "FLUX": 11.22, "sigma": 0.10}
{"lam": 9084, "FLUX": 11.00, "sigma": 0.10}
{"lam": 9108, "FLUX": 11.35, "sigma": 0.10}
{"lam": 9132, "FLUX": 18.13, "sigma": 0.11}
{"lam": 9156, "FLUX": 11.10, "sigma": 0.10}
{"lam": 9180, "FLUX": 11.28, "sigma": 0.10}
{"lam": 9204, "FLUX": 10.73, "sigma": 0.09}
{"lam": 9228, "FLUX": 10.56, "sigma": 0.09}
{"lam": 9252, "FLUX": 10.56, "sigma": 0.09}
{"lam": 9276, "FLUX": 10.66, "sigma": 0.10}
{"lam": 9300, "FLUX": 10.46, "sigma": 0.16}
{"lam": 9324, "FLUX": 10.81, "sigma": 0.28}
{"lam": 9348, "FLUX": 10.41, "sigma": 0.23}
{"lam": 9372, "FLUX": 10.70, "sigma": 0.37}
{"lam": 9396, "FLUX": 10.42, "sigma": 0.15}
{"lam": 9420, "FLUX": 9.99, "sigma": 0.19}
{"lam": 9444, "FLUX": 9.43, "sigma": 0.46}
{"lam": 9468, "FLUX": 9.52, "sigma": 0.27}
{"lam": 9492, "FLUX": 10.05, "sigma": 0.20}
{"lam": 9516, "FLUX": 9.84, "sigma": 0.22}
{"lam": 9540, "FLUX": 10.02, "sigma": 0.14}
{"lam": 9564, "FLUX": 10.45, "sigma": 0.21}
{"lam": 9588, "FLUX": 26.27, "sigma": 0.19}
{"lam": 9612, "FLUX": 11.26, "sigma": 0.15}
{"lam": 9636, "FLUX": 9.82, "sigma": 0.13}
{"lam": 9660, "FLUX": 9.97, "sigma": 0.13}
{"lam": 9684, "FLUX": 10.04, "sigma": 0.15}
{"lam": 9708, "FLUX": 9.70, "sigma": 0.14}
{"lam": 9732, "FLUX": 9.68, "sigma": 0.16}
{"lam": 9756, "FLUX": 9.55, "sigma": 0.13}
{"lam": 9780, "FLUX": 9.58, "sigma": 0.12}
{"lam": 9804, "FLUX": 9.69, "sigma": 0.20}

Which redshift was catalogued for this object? 0.01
